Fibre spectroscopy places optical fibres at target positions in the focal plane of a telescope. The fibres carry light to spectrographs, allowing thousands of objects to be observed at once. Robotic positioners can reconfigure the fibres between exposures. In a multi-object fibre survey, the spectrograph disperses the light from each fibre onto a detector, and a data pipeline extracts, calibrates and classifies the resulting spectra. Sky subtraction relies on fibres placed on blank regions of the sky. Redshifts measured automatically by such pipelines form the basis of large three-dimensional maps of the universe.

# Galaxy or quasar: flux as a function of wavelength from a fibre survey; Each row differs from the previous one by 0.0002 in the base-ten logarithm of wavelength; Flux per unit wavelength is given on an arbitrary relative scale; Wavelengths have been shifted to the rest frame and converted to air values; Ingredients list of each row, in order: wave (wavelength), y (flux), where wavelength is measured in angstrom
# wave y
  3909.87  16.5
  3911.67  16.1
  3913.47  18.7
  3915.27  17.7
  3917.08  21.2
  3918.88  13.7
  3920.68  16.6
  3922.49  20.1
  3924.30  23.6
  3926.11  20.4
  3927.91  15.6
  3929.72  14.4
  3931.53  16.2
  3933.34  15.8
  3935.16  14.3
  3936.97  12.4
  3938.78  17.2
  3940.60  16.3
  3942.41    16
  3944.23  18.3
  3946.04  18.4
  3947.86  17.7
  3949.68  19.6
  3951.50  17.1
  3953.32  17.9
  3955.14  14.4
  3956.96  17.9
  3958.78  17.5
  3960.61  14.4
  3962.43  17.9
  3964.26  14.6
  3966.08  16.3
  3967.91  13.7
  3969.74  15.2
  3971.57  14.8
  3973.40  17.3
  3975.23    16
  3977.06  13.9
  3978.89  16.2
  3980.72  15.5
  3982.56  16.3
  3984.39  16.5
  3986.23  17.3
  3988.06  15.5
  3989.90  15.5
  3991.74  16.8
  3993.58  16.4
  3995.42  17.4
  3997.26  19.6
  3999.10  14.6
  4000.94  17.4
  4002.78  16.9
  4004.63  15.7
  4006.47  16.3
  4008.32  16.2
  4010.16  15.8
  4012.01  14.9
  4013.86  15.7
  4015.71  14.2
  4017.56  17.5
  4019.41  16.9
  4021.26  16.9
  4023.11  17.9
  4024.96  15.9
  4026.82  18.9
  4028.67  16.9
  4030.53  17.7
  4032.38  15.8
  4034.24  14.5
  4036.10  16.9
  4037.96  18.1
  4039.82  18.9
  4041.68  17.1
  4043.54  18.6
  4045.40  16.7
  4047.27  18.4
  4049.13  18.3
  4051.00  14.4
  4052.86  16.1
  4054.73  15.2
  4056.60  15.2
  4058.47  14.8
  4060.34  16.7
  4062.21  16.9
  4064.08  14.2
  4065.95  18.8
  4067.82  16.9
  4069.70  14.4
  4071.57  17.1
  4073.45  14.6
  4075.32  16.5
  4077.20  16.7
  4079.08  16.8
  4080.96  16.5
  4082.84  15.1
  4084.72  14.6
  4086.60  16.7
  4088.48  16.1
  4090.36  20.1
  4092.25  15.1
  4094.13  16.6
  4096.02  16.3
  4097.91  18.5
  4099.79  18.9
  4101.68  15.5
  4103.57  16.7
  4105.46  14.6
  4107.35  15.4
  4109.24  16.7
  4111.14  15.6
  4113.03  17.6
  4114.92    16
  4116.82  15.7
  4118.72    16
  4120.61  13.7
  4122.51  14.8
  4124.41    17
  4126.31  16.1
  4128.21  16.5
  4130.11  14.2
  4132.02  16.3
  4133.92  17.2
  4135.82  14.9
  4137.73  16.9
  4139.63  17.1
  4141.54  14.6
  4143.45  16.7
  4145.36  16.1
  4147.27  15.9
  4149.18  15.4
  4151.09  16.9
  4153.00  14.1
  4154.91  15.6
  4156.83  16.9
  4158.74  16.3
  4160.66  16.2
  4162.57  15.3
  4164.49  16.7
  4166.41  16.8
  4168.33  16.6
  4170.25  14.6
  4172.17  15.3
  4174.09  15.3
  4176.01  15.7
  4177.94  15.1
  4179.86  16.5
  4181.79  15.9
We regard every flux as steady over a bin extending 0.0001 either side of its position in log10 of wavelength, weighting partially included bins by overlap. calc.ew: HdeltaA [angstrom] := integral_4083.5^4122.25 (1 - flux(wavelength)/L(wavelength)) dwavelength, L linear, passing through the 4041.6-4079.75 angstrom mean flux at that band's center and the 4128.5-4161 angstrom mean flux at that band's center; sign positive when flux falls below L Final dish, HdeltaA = -0.3 angstrom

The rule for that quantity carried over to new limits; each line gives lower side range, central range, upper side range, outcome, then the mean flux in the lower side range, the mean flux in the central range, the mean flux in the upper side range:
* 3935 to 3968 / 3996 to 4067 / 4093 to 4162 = -1.3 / 16.5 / 16.6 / 16.1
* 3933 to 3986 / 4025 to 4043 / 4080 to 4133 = -1.1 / 16.2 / 17.2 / 16.2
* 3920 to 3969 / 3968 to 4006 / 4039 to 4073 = 1.2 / 16.8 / 16.2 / 16.6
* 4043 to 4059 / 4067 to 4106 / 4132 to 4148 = -0.2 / 16.4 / 16.4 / 16.2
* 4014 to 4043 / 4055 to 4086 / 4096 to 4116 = 1.4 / 16.9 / 16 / 16.5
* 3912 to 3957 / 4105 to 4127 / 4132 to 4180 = 0.5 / 17.2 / 15.8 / 15.9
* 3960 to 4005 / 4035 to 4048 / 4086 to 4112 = -1.1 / 16.1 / 17.8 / 16.6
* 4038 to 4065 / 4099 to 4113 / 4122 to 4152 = 0.0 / 16.6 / 16.3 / 16.1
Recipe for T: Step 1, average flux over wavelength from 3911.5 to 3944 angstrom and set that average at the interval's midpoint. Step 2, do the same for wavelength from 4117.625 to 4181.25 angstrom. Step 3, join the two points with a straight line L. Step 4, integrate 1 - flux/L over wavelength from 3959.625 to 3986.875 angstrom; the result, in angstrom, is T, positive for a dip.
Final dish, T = 1.8 angstrom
